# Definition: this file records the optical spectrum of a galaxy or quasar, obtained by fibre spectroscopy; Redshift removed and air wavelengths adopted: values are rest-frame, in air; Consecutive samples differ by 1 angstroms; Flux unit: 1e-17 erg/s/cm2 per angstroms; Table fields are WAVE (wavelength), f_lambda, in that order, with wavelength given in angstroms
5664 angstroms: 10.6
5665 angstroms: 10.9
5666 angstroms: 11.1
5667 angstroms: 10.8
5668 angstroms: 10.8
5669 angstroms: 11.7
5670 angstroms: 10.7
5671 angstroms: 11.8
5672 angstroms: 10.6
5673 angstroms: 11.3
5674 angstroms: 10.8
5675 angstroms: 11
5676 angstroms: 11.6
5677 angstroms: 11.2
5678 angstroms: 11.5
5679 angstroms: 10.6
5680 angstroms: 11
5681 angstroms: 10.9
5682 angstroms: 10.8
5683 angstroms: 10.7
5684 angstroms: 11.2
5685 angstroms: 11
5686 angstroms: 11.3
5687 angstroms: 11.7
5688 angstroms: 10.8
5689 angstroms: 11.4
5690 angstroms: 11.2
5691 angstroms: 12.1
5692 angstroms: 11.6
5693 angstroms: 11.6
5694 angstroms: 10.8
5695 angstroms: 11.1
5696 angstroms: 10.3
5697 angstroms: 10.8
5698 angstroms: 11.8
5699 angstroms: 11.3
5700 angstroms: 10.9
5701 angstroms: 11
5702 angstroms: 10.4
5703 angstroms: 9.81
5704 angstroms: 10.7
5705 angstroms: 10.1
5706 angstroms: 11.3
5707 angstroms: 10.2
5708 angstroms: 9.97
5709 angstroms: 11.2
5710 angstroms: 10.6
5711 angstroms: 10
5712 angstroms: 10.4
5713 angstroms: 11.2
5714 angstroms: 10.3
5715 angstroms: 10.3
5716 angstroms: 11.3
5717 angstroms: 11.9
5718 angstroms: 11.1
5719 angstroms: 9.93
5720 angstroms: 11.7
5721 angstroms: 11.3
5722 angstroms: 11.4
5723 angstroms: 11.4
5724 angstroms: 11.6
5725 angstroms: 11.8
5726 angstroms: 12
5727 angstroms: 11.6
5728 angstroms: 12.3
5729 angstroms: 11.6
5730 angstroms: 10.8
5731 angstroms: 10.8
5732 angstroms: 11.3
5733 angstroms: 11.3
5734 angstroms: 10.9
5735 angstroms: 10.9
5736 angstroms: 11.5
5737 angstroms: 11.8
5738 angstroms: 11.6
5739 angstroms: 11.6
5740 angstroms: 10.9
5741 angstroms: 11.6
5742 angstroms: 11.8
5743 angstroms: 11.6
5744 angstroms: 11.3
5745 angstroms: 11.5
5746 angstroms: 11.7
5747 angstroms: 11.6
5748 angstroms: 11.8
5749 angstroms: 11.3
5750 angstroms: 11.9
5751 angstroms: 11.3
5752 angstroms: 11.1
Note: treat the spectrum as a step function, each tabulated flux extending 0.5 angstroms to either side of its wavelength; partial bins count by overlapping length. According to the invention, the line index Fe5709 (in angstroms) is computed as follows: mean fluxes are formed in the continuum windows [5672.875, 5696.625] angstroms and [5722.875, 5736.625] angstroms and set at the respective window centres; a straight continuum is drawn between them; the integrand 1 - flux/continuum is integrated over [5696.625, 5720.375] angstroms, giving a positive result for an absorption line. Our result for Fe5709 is 1.12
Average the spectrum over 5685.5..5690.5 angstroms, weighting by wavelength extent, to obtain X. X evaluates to 11.3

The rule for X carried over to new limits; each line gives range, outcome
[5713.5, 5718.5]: 11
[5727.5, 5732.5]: 11.4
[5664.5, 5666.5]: 11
